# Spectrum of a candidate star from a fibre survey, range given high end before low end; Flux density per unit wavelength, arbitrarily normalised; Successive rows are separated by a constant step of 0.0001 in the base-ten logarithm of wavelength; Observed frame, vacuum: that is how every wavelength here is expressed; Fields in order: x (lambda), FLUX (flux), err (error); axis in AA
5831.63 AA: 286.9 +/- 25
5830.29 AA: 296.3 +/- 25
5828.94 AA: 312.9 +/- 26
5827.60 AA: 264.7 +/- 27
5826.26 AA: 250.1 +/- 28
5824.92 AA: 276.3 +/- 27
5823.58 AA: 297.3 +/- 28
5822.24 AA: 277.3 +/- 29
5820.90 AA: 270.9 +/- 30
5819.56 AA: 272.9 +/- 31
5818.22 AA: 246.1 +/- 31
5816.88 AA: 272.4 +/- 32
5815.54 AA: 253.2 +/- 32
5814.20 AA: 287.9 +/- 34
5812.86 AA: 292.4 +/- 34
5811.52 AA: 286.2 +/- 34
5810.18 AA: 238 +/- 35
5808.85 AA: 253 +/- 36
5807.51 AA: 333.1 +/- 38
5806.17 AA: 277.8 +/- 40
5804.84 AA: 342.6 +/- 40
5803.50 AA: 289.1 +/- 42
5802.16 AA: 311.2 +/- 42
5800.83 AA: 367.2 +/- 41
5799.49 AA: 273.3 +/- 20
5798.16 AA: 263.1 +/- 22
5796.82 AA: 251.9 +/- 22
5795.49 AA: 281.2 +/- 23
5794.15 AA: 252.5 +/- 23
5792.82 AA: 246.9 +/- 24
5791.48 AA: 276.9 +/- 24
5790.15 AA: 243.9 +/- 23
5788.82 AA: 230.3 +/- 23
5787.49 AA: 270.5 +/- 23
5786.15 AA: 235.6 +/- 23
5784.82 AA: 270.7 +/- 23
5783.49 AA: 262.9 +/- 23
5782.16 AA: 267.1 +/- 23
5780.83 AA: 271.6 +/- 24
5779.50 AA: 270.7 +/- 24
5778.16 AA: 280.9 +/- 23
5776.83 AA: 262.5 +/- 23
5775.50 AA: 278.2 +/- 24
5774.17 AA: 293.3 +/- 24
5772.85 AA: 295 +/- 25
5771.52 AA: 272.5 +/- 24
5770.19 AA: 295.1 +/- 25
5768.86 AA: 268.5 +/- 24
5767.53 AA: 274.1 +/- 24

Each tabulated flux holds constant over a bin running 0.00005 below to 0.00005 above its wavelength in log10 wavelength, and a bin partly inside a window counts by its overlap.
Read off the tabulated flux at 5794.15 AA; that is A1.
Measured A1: 252.5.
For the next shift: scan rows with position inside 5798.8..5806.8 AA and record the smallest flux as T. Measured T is 273.3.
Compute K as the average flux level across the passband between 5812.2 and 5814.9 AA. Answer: 289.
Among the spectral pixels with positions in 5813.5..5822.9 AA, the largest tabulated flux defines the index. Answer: 287.9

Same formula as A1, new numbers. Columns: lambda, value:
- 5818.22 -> 246.1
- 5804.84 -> 342.6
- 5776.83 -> 262.5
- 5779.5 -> 270.7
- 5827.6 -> 264.7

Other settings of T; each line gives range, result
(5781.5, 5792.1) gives 230.3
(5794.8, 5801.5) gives 251.9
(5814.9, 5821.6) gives 246.1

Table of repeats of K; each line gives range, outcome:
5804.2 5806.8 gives 311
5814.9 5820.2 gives 261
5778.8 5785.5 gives 269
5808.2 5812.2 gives 259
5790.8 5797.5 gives 262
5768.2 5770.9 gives 281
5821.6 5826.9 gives 276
